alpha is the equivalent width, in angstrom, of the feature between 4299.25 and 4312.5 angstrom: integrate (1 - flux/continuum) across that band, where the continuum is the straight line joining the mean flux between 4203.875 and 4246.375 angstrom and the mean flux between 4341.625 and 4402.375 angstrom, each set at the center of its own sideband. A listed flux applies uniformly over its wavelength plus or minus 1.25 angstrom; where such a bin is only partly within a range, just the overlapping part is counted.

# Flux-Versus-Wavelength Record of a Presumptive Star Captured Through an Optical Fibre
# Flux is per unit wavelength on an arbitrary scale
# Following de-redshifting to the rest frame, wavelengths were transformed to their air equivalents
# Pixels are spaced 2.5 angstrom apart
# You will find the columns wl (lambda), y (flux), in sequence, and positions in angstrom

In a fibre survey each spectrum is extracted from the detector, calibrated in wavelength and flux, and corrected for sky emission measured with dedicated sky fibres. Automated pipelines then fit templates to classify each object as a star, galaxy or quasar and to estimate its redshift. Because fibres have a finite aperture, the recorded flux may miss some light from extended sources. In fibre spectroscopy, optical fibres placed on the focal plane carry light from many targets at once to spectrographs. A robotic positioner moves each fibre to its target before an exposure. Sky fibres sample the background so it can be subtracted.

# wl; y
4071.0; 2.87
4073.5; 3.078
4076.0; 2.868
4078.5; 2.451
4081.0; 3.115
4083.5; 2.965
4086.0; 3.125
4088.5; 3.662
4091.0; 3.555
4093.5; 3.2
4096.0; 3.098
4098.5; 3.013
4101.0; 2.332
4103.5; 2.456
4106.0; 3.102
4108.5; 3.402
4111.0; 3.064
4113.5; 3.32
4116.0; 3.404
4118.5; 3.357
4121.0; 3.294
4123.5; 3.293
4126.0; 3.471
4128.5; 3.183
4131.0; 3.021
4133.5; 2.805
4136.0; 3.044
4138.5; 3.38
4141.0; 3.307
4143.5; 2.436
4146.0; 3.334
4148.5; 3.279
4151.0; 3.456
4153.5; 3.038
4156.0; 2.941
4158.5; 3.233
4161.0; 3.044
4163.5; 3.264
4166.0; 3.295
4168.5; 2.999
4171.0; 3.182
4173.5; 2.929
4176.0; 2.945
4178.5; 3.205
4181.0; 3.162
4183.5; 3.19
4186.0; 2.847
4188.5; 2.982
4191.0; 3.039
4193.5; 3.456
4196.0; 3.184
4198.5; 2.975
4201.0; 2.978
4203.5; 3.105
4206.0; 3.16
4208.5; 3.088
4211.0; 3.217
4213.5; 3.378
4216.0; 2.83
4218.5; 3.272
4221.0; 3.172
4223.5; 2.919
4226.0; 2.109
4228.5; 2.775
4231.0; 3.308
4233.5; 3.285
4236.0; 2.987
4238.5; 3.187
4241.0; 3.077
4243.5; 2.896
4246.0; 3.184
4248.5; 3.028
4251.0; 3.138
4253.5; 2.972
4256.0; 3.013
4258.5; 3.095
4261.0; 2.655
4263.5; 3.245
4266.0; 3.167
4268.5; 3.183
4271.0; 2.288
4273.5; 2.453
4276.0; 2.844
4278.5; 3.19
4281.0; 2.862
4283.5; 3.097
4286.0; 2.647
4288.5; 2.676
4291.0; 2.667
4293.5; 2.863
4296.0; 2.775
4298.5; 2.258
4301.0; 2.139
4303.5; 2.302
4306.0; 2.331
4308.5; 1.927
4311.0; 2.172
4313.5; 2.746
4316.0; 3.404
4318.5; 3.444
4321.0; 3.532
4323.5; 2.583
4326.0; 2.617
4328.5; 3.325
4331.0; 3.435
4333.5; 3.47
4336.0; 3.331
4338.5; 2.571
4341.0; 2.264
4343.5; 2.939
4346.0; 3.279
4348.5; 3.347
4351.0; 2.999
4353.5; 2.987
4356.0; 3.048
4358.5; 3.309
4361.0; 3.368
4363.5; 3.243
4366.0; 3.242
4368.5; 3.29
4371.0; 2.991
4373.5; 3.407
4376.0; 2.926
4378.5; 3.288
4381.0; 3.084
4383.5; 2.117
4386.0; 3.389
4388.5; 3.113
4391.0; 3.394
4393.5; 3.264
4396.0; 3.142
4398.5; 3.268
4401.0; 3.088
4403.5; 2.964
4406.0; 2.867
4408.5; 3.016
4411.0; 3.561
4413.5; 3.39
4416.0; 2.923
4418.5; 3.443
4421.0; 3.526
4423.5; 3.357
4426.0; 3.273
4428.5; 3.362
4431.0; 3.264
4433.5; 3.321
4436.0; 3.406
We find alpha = 3.89 angstrom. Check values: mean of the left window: 3.05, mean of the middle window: 2.19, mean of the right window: 3.14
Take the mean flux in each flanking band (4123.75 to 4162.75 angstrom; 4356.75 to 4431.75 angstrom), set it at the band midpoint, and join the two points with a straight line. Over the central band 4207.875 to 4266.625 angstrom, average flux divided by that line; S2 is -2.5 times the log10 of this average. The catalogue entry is 0.04 mag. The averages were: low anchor 3.14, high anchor 3.19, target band 3.04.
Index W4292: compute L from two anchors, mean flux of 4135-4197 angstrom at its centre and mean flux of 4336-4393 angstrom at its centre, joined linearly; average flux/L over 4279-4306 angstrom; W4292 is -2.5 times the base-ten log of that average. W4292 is 0.18 mag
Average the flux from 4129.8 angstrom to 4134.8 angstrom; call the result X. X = 2.91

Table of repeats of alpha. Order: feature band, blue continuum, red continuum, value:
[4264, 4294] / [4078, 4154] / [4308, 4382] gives 2.4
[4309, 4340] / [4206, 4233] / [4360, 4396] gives 0.9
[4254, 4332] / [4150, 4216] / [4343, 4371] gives 8.8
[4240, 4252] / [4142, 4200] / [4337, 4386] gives 0.1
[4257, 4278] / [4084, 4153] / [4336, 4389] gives 1.5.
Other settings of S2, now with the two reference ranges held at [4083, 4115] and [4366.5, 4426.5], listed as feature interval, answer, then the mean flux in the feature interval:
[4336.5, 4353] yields 0.084 mag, 2.92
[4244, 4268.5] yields 0.029 mag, 3.06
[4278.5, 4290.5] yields 0.107 mag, 2.85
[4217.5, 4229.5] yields 0.105 mag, 2.84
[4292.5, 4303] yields 0.257 mag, 2.49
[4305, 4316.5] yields 0.268 mag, 2.46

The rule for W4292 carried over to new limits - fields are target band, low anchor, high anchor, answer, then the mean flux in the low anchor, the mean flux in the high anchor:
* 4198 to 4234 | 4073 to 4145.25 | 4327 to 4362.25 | 0.03 mag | 3.1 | 3.12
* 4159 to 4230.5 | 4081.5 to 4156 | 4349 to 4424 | 0.03 mag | 3.15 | 3.17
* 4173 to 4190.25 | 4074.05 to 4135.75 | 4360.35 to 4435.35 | 0.03 mag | 3.11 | 3.2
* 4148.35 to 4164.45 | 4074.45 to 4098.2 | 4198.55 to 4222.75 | -0.02 mag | 3.11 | 3.12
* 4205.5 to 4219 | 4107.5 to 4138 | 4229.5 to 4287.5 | -0.03 mag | 3.22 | 2.99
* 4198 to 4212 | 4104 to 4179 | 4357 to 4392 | 0.02 mag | 3.16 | 3.15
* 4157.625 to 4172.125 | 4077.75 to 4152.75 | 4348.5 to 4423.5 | -0.01 mag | 3.13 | 3.17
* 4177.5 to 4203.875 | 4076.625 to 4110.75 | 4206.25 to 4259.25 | -0.02 mag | 3.03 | 3.05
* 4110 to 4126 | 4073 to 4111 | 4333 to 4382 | -0.09 mag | 3.03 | 3.11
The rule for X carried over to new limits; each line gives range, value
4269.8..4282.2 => 2.73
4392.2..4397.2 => 3.21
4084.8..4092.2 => 3.45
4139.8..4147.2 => 3.02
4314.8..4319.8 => 3.43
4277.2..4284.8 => 3.05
